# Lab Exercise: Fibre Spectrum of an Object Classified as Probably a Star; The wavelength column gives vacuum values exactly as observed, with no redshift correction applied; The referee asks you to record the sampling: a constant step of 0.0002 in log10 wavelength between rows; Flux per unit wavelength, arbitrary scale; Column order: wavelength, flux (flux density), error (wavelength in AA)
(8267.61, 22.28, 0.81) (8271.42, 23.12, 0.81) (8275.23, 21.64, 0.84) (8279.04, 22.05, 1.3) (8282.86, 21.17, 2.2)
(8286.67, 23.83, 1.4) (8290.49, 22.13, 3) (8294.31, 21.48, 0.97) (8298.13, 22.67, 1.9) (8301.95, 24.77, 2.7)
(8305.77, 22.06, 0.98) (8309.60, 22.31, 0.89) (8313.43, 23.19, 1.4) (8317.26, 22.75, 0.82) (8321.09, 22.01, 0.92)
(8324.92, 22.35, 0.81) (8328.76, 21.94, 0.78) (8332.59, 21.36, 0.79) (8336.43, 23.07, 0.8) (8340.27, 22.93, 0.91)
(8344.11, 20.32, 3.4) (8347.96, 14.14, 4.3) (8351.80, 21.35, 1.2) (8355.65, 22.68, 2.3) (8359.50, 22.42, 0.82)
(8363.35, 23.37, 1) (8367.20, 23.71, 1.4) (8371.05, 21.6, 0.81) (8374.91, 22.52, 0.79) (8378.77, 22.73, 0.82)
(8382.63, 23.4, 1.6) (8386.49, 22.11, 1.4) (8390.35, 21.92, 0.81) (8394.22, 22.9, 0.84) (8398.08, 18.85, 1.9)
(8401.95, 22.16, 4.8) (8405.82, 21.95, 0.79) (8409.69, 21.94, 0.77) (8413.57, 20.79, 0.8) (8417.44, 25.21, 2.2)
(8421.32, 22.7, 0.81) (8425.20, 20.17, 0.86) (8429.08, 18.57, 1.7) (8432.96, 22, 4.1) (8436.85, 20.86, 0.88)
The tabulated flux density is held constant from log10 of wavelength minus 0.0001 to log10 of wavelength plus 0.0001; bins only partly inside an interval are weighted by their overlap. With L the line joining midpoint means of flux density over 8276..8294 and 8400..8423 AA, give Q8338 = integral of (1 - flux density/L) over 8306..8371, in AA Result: 1.24 AA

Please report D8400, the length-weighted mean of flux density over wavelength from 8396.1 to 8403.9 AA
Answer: 20.5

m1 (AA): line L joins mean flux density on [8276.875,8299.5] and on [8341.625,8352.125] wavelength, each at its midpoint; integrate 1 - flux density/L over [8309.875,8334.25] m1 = -2.7 AA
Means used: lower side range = 22.2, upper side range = 18.4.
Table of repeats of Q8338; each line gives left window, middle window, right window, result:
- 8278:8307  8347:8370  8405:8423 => 0.98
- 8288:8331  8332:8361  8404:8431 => 1.59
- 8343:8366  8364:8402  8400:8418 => -1.24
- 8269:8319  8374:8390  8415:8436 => -0.49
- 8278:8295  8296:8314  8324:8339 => -0.63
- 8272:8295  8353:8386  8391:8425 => -1.09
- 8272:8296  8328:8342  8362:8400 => -0.09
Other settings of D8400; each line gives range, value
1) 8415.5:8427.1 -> 22.7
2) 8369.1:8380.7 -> 22.3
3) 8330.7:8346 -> 21.9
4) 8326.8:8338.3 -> 22.1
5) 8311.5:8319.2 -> 23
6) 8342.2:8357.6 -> 19.6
